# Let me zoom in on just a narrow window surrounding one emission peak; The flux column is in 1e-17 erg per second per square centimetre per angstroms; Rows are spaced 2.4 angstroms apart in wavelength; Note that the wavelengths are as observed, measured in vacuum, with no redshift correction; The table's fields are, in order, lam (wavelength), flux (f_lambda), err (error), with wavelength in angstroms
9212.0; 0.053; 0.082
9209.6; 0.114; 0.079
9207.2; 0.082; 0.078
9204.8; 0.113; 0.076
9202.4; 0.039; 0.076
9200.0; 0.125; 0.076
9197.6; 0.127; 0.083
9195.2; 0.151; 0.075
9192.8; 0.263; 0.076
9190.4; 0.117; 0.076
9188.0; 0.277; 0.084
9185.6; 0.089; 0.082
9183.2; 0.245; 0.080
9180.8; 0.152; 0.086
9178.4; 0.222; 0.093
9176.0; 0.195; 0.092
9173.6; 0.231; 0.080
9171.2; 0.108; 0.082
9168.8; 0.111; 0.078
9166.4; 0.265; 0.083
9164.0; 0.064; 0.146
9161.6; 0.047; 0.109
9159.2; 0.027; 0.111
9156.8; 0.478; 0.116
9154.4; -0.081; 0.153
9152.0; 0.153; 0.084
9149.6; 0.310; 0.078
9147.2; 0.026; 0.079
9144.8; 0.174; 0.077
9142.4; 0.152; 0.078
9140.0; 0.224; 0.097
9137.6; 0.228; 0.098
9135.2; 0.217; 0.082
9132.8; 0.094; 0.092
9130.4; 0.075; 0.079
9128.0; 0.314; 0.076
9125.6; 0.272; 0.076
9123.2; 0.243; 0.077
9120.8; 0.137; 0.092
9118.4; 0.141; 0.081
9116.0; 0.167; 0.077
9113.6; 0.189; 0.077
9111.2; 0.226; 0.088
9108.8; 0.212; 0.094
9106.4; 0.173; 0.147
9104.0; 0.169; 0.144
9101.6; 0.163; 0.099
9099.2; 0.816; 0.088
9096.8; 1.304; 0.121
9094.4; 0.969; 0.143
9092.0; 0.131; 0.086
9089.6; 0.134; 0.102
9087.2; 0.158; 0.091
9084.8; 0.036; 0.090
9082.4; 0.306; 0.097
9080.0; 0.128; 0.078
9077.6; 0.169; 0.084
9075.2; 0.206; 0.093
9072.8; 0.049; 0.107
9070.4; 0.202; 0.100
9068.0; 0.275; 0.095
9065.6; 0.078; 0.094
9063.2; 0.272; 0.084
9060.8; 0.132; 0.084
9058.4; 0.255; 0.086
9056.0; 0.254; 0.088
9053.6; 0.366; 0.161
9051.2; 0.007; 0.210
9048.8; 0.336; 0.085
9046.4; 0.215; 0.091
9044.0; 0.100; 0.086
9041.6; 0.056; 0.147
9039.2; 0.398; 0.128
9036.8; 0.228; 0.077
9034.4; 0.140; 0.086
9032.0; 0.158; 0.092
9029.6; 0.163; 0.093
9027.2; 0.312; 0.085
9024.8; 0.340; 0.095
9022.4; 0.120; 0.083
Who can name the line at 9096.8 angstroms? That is H-alpha 6563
